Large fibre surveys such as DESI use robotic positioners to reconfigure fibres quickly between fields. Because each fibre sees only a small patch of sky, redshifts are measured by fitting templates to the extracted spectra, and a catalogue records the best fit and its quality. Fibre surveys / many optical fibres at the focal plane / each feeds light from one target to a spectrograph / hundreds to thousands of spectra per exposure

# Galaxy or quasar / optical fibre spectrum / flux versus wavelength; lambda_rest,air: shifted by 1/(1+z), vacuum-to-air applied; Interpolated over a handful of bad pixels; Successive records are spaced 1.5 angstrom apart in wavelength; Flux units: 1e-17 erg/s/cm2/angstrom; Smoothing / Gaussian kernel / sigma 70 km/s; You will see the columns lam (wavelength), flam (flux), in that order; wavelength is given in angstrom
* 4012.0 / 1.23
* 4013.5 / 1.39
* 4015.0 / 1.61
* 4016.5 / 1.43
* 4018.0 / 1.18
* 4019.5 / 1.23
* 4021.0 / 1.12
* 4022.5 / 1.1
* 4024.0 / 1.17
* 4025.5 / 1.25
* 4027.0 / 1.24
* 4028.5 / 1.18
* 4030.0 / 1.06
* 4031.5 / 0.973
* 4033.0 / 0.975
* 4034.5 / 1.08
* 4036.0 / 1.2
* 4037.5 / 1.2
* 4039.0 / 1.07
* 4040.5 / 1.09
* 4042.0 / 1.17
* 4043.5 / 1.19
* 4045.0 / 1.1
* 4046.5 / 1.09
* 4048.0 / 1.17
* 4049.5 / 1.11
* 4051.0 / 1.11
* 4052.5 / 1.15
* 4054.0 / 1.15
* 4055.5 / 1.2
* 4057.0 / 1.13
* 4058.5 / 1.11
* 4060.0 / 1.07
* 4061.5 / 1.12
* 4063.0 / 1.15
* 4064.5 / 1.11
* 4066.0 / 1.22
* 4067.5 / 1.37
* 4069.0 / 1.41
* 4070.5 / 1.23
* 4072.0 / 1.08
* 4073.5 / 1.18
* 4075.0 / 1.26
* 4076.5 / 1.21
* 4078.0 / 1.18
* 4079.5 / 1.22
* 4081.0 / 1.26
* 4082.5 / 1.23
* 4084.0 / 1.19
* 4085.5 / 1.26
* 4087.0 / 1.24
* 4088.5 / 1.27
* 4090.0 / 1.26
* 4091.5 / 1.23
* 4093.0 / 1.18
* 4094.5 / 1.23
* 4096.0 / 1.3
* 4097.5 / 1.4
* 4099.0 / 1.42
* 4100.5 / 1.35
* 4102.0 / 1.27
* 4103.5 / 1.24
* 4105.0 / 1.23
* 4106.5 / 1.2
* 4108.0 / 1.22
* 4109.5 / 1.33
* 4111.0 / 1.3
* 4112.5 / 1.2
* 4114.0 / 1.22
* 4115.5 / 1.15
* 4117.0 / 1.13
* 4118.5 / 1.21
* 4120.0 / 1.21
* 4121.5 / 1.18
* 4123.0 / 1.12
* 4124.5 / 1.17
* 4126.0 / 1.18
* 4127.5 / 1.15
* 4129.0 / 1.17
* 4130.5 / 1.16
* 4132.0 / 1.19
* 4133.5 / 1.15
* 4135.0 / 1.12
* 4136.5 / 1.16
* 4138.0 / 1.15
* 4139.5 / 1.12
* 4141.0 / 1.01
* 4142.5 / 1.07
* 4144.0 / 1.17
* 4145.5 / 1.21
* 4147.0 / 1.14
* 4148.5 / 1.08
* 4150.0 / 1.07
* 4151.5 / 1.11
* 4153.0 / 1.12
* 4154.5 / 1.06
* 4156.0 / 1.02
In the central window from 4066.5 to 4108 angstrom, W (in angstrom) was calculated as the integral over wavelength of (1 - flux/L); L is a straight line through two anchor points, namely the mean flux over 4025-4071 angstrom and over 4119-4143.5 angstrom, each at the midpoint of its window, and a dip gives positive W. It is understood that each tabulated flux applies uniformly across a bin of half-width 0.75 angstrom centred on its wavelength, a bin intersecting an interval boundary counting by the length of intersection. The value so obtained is -3.9 angstrom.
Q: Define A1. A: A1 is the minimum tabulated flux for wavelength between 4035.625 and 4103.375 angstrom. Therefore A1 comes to 1.07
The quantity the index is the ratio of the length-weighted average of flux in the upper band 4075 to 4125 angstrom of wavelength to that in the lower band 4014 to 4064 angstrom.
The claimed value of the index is 1.07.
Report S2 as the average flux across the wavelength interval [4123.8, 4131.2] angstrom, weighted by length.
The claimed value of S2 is 1.17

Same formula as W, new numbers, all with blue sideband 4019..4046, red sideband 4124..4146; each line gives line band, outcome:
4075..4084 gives -0.66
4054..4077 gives -1.06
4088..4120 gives -3.16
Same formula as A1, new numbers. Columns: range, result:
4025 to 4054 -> 0.973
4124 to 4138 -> 1.12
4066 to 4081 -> 1.08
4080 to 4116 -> 1.15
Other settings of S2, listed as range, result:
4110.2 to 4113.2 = 1.25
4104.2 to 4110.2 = 1.24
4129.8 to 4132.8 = 1.17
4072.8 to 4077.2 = 1.22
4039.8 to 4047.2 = 1.13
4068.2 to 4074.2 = 1.23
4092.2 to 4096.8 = 1.24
